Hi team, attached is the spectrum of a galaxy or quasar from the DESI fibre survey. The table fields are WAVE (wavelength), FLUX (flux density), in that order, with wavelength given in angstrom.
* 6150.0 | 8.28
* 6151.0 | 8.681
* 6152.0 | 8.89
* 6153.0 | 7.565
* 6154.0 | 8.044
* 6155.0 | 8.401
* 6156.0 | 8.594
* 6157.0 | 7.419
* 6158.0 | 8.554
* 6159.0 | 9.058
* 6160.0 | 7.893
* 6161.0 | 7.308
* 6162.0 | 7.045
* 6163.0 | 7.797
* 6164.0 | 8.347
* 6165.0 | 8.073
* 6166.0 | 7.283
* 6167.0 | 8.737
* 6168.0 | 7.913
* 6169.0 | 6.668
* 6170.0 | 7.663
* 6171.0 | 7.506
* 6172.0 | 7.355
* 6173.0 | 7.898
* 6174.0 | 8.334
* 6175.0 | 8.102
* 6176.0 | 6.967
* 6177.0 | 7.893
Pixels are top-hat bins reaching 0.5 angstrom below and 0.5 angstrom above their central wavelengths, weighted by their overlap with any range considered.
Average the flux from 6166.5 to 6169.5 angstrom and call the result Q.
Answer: 7.77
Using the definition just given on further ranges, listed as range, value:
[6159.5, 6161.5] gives 7.6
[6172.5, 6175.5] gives 8.11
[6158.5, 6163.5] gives 7.82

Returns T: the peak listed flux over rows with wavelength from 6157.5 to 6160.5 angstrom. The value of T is 9.058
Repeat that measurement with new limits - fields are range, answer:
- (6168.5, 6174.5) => 8.334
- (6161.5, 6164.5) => 8.347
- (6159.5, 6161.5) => 7.893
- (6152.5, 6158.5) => 8.594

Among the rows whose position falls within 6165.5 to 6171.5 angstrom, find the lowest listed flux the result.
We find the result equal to 6.668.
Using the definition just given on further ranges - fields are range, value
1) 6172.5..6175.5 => 7.898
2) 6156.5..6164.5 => 7.045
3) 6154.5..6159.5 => 7.419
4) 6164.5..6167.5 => 7.283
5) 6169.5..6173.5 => 7.355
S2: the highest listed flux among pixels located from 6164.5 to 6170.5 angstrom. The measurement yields 8.737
